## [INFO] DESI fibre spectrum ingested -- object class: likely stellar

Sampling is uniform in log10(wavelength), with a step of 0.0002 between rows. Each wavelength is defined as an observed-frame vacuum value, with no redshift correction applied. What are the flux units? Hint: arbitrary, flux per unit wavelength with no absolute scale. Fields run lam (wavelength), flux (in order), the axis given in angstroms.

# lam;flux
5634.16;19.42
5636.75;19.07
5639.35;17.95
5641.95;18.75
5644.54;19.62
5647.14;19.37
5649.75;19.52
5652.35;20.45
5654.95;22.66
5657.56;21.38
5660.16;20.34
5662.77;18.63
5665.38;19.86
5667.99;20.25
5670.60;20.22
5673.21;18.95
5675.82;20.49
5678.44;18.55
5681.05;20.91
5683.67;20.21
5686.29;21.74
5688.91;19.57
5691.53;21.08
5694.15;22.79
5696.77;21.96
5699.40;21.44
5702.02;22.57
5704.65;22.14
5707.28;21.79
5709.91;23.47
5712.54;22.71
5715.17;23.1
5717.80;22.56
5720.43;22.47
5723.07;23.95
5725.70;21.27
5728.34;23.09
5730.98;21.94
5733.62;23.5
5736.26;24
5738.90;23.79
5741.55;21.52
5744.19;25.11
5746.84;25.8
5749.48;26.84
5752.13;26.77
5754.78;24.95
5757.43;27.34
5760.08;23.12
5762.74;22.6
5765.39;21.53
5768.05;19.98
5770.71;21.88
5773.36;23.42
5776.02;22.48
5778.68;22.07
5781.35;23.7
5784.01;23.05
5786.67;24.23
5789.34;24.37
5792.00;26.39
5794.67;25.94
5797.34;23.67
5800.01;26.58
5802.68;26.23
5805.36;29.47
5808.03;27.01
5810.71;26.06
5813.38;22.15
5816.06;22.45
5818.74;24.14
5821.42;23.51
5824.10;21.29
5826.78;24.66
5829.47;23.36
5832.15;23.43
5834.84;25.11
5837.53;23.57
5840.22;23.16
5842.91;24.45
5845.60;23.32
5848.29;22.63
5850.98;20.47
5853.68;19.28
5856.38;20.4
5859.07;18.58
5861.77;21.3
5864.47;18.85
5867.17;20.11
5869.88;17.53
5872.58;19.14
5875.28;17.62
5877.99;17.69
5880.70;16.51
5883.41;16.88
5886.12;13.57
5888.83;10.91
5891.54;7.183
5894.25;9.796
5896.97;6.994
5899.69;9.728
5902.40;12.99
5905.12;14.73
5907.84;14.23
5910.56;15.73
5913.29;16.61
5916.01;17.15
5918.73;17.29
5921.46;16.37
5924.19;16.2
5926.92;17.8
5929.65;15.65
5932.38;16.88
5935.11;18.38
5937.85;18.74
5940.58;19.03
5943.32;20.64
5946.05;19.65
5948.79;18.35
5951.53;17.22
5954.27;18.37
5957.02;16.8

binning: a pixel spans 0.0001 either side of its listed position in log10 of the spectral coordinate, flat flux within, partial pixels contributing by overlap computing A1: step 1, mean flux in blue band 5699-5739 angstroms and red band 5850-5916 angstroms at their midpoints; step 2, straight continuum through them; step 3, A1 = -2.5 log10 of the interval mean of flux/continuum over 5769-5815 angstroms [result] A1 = -0.25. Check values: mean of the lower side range 22.7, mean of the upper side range 15.7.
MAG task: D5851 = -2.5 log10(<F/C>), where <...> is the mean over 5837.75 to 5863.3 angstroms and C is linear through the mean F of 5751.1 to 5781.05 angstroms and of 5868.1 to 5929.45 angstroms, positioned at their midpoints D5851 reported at -0.21 mag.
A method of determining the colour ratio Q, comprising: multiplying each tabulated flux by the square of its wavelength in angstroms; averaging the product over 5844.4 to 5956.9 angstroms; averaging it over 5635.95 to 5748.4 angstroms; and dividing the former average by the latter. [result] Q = 0.8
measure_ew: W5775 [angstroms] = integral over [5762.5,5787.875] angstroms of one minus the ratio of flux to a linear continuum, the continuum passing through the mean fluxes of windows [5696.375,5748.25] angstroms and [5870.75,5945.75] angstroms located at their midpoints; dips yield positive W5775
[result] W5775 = -2.07 angstroms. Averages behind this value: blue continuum 22.9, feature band 22.5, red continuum 15.4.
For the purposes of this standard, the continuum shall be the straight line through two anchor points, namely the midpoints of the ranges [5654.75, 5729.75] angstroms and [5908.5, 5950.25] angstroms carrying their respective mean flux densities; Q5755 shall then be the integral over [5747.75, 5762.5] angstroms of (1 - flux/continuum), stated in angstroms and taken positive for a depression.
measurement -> -3.8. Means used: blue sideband 21.4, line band 25.6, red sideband 17.6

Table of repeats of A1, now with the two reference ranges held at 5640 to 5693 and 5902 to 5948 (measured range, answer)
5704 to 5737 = -0.17 mag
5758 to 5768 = -0.18 mag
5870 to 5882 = -0.01 mag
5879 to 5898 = 0.42 mag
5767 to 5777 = -0.17 mag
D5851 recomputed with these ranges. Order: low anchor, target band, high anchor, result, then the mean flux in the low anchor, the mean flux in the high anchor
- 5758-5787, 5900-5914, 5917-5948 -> 0.28 mag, 22.6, 17.9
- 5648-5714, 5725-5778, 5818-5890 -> -0.14 mag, 20.9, 20.4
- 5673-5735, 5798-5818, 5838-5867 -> -0.19 mag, 21.8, 21.3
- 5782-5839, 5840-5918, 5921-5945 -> 0.25 mag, 24.6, 17.8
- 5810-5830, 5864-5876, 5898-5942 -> 0.06 mag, 23.4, 16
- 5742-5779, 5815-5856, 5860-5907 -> -0.24 mag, 23.8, 14.8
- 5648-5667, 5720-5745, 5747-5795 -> -0.02 mag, 20.4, 23.9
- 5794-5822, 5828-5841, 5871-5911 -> -0.11 mag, 25.2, 13.6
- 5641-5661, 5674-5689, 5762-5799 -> 0.04 mag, 20.3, 23.3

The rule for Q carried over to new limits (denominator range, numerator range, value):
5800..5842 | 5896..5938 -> 0.65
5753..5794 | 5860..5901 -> 0.66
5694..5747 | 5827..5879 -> 0.97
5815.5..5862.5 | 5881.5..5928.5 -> 0.63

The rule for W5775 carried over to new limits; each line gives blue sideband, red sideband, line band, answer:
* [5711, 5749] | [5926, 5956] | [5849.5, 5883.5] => 2.0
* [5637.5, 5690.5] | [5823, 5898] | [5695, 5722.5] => -3.8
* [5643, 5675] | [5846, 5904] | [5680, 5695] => -1.1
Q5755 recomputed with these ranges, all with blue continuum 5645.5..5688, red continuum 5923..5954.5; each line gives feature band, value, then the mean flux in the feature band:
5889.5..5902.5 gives 6.6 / 9.07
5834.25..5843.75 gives -2.6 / 24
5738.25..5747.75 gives -2.1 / 24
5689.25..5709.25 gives -2.0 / 21.9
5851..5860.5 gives -0.4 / 19.6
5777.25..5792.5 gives -3.6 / 23.8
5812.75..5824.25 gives -2.3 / 22.9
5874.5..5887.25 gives 1.4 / 16.4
